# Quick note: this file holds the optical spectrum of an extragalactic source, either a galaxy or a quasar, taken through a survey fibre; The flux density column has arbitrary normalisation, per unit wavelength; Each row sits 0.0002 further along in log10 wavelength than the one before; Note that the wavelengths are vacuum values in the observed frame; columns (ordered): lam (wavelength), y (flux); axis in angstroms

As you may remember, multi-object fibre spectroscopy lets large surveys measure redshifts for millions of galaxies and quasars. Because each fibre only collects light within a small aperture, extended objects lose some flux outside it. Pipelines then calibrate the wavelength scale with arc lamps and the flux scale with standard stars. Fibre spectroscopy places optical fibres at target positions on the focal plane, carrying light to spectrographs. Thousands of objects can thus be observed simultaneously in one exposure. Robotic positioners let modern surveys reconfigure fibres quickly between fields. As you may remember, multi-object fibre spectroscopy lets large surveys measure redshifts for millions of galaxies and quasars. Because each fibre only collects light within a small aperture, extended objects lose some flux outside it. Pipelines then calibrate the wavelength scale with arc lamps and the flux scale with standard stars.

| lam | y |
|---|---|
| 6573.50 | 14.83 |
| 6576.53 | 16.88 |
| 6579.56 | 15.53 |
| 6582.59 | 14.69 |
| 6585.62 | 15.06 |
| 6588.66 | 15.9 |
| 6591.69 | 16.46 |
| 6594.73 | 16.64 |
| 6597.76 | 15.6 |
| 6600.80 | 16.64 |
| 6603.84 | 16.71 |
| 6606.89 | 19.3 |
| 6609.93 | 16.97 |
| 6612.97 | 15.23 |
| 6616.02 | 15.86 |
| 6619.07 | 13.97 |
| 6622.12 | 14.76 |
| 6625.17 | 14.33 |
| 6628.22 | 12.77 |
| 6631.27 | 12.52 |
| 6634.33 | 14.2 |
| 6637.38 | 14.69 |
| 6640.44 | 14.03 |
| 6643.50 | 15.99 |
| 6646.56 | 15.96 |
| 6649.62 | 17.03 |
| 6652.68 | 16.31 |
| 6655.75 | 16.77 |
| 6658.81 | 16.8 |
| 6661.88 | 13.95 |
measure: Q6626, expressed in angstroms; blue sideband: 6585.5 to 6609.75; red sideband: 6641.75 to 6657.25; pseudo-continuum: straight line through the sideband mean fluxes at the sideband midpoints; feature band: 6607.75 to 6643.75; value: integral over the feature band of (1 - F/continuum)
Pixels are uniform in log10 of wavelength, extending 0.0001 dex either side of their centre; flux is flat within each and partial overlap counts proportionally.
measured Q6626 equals 4.0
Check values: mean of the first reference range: 16.6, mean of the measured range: 14.6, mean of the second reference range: 16.4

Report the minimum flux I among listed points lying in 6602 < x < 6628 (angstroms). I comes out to 13.97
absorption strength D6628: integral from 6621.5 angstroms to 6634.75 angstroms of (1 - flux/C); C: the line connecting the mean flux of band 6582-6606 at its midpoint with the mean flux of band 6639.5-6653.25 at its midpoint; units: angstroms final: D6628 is 2.0 angstroms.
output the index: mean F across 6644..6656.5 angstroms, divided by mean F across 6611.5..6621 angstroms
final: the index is 1.1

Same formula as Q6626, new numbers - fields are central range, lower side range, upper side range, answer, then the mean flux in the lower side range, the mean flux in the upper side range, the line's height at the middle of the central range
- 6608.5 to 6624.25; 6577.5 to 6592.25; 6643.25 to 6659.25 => 0.7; 15.5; 16.5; 16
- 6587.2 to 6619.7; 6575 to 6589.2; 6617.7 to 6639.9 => -3.4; 15.6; 13.9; 14.8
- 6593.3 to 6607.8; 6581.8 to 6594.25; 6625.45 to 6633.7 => -2.0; 15.7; 13.1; 14.9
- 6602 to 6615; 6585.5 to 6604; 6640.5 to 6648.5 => -0.8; 16.2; 15.7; 16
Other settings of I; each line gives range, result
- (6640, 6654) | 14.03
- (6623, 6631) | 12.77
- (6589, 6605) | 15.6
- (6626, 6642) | 12.52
